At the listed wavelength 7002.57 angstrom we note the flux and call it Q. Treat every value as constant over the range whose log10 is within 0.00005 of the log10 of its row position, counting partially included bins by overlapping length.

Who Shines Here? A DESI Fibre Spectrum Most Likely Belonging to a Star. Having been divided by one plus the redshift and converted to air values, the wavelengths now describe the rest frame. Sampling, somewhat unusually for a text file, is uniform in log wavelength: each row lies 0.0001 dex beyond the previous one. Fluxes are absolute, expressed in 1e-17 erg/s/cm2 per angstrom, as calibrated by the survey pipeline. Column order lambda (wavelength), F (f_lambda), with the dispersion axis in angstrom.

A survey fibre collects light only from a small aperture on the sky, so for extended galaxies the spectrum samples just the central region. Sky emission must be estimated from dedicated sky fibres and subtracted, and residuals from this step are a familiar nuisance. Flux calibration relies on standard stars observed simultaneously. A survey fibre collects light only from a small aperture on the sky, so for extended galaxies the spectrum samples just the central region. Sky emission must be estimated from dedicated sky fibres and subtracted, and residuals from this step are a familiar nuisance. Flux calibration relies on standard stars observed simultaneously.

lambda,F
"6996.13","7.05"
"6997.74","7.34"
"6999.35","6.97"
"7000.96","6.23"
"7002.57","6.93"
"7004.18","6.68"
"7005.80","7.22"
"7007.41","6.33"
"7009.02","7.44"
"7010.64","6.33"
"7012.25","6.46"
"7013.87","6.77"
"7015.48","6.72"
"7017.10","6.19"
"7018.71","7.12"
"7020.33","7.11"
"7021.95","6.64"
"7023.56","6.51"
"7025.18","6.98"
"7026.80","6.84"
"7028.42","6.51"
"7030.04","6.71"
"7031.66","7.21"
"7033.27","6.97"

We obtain 6.93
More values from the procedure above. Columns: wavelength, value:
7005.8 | 7.22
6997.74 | 7.34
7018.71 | 7.12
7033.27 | 6.97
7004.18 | 6.68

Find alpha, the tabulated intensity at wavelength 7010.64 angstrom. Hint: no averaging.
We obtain 6.33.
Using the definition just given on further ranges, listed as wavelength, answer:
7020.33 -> 7.11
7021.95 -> 6.64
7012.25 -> 6.46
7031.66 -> 7.21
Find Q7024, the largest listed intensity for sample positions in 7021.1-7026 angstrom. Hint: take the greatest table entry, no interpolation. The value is 6.98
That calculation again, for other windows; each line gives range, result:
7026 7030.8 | 6.84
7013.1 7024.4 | 7.12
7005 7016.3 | 7.44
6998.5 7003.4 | 6.97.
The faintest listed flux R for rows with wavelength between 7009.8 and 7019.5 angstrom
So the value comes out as 6.19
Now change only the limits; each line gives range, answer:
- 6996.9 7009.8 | 6.23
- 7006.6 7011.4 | 6.33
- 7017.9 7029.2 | 6.51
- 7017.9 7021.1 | 7.11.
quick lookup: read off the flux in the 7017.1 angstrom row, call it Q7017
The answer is 6.19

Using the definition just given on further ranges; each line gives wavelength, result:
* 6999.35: 6.97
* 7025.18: 6.98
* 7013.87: 6.77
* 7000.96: 6.23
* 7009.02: 7.44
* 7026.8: 6.84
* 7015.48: 6.72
